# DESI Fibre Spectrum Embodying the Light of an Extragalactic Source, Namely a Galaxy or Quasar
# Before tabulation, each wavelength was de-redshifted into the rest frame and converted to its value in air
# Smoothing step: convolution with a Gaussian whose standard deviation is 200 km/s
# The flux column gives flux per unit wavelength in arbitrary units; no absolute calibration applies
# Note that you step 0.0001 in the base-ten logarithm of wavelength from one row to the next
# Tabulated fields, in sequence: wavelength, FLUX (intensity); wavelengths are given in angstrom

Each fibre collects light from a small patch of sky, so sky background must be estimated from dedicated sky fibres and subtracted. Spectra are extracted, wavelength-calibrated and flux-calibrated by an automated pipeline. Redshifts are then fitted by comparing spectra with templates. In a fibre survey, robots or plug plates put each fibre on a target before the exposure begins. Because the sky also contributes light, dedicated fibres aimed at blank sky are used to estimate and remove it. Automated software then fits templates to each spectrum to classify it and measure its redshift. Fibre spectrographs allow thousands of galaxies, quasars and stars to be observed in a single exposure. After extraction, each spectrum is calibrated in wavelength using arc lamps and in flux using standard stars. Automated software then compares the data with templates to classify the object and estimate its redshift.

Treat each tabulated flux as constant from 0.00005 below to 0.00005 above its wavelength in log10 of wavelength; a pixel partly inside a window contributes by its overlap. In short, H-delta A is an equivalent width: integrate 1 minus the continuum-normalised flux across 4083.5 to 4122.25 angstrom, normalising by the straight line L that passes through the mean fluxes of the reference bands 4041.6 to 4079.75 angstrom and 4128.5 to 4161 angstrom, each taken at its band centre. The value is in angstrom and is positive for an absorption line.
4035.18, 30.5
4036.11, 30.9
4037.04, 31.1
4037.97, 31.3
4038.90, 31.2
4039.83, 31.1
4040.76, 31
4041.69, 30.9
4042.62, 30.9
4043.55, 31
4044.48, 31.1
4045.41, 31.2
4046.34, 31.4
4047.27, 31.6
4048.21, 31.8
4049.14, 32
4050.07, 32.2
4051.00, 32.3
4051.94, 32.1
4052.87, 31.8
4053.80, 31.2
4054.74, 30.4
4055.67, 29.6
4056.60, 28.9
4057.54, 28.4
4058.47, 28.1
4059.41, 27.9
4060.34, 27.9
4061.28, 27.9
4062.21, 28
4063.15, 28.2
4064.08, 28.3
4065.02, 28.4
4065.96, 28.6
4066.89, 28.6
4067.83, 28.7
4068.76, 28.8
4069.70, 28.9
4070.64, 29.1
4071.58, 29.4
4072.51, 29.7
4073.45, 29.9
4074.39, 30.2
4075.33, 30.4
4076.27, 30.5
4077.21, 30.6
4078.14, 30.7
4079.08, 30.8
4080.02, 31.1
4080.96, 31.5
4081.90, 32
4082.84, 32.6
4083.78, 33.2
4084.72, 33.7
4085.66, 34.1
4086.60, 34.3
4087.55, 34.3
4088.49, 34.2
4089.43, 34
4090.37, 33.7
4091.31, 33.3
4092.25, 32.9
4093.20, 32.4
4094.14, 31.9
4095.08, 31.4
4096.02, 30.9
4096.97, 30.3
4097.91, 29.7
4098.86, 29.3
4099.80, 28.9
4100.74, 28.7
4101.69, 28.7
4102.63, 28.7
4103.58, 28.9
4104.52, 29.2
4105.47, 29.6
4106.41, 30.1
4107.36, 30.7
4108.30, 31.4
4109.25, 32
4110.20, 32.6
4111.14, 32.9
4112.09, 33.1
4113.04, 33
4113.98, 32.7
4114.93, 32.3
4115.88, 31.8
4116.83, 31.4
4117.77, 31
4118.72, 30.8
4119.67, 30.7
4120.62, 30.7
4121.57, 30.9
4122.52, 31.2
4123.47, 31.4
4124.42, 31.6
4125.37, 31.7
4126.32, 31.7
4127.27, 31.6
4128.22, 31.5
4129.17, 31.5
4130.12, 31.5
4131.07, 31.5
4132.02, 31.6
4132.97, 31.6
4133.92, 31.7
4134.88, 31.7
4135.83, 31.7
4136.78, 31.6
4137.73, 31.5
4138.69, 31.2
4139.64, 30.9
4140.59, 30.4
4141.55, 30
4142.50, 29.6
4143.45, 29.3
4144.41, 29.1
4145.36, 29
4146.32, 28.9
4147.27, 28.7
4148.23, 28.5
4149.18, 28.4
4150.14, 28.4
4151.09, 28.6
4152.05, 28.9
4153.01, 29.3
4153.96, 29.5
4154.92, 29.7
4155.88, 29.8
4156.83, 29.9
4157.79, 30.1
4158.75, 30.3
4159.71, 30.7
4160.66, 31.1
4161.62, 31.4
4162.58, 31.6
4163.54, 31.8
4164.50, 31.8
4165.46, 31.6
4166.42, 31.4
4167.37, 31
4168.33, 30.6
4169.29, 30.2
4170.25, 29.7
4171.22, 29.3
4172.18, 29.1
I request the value -1.9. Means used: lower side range 30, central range 31.6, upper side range 30.2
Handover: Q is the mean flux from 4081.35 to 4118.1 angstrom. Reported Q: 31.7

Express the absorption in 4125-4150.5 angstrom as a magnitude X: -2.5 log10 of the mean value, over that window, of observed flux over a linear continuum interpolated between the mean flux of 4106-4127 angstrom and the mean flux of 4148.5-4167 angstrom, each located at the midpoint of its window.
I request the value 0.013 mag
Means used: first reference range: 31.6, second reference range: 30.2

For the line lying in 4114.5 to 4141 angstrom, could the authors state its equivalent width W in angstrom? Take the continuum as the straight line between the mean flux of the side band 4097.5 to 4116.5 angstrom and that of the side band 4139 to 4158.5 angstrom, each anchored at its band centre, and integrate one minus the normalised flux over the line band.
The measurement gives -1.2 angstrom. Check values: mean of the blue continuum 30.7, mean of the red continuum 29.4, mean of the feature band 31.4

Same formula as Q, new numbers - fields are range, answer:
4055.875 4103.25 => 30.4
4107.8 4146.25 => 31.3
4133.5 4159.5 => 29.9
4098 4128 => 30.9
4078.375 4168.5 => 31.1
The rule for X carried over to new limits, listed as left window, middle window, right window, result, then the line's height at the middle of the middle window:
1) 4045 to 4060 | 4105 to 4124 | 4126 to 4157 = -0.040 mag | 30.4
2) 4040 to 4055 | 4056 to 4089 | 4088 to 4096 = 0.071 mag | 32.3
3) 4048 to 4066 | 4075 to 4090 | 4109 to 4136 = -0.067 mag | 30.5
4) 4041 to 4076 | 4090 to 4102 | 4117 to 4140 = -0.009 mag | 30.7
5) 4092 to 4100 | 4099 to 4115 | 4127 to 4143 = 0.008 mag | 31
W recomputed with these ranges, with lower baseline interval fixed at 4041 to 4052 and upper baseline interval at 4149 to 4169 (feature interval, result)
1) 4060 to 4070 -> 0.93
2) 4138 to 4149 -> 0.32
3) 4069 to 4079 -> 0.41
